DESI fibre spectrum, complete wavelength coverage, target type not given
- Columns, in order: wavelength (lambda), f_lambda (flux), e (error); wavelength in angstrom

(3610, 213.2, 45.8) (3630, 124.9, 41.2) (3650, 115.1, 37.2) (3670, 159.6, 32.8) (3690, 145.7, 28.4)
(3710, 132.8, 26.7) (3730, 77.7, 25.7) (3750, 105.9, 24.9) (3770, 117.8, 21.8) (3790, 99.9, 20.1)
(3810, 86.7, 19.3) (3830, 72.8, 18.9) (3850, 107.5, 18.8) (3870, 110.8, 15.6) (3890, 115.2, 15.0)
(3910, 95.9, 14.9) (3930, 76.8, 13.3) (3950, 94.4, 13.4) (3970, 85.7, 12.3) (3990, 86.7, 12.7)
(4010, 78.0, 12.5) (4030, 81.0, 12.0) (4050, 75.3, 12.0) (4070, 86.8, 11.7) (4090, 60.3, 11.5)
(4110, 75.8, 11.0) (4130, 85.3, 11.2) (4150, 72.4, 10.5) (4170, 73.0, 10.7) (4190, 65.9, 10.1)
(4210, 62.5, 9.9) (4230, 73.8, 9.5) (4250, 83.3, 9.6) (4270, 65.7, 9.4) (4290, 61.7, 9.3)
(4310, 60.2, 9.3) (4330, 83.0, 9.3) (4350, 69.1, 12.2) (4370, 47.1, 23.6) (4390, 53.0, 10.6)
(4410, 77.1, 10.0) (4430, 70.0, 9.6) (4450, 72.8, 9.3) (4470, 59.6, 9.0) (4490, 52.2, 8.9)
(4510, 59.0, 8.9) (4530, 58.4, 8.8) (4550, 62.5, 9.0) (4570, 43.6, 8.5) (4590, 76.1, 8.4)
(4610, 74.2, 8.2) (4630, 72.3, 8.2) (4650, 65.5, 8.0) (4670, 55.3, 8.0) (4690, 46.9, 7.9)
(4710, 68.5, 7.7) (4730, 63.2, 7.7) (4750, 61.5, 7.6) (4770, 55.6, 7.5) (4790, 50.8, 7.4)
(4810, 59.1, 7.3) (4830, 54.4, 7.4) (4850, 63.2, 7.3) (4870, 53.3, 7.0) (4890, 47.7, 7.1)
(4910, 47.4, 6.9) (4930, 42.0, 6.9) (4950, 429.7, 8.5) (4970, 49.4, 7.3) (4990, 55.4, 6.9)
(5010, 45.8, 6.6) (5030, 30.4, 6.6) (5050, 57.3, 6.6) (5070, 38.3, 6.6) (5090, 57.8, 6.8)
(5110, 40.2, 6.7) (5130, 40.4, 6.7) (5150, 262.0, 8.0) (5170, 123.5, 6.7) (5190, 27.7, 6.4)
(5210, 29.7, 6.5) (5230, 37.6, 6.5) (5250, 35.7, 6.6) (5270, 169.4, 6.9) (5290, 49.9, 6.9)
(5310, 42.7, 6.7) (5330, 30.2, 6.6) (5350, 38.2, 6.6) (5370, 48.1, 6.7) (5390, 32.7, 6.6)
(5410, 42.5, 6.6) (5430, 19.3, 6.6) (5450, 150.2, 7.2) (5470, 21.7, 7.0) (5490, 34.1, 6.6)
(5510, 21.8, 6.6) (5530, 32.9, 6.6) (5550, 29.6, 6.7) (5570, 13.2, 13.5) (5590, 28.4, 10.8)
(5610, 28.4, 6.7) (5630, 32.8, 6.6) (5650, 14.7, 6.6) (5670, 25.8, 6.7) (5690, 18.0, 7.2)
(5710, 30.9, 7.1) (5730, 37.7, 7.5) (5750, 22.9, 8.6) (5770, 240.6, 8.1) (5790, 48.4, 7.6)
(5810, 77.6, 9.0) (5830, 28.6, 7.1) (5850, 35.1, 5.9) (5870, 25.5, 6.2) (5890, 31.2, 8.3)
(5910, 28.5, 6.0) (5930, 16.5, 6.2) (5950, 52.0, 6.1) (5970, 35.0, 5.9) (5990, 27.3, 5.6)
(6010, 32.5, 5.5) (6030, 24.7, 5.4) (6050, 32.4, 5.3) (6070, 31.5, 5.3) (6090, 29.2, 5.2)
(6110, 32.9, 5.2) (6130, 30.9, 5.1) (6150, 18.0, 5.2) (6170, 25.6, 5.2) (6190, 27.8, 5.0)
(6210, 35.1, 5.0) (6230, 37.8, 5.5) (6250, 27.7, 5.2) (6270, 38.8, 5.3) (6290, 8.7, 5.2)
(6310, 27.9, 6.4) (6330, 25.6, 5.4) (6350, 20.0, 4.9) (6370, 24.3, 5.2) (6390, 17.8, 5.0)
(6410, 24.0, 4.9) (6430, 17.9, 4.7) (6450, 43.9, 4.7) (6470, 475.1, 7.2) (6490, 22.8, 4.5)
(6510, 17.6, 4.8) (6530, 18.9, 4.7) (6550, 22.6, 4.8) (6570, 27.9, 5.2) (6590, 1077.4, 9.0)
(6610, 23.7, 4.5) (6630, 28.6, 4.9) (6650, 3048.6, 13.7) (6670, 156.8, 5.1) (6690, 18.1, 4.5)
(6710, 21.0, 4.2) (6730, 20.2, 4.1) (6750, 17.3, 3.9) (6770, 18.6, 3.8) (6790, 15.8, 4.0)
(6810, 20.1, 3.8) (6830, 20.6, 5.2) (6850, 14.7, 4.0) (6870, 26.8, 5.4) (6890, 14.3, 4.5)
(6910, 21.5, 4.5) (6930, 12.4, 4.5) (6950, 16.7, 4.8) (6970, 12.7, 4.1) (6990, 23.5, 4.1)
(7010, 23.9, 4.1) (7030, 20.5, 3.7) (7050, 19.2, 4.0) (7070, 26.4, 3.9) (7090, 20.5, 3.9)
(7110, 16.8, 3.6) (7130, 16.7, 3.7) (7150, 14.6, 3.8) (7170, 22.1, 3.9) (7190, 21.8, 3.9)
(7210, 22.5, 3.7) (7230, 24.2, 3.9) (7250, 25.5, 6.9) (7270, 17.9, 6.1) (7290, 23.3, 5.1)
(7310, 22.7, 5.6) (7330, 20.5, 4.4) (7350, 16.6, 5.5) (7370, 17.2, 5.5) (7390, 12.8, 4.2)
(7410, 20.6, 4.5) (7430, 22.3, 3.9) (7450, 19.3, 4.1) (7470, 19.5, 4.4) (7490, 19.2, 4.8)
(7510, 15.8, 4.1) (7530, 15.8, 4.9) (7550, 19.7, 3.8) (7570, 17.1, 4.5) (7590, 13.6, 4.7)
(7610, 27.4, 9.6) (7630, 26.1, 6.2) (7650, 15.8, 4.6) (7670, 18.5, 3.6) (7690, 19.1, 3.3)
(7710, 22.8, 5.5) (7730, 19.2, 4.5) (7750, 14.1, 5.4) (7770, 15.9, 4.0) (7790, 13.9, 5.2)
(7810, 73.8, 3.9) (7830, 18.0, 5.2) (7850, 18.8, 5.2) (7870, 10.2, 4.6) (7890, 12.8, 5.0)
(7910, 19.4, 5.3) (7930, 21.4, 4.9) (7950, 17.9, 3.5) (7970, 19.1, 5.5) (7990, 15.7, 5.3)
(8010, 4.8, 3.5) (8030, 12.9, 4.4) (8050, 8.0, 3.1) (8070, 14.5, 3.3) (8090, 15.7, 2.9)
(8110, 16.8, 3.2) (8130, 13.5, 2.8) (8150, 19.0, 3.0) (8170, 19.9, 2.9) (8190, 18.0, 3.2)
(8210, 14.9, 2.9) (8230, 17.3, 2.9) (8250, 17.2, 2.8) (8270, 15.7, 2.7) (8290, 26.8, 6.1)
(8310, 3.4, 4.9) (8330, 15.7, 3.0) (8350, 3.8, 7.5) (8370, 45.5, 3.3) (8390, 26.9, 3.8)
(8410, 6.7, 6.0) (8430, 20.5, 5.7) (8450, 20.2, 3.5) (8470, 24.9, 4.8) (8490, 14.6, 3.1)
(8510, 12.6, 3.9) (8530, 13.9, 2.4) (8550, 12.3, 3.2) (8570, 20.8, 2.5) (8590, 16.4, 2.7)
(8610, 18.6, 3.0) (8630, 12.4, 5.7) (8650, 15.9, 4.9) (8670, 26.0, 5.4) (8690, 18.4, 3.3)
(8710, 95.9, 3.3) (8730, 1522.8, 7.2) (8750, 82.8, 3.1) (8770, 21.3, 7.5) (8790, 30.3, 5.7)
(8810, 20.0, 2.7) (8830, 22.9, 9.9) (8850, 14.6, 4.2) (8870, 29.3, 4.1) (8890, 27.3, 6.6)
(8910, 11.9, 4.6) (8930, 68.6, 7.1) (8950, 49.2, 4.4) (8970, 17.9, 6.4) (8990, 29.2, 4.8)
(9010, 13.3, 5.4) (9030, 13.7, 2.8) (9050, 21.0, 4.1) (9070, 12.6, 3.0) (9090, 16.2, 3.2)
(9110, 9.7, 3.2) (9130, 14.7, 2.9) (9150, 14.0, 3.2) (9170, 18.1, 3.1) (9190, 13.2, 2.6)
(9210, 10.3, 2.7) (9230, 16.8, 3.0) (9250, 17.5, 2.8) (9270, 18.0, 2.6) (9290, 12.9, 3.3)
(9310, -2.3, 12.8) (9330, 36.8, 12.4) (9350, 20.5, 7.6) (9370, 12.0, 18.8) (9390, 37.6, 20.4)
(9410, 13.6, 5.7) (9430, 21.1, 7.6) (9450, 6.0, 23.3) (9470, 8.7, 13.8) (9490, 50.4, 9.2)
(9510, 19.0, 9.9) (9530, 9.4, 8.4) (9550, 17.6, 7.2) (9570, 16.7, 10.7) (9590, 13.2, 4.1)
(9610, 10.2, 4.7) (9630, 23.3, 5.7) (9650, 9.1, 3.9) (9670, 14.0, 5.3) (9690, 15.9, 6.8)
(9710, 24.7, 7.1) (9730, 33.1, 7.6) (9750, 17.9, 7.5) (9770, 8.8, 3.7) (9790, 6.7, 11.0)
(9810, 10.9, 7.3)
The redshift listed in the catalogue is 0.329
